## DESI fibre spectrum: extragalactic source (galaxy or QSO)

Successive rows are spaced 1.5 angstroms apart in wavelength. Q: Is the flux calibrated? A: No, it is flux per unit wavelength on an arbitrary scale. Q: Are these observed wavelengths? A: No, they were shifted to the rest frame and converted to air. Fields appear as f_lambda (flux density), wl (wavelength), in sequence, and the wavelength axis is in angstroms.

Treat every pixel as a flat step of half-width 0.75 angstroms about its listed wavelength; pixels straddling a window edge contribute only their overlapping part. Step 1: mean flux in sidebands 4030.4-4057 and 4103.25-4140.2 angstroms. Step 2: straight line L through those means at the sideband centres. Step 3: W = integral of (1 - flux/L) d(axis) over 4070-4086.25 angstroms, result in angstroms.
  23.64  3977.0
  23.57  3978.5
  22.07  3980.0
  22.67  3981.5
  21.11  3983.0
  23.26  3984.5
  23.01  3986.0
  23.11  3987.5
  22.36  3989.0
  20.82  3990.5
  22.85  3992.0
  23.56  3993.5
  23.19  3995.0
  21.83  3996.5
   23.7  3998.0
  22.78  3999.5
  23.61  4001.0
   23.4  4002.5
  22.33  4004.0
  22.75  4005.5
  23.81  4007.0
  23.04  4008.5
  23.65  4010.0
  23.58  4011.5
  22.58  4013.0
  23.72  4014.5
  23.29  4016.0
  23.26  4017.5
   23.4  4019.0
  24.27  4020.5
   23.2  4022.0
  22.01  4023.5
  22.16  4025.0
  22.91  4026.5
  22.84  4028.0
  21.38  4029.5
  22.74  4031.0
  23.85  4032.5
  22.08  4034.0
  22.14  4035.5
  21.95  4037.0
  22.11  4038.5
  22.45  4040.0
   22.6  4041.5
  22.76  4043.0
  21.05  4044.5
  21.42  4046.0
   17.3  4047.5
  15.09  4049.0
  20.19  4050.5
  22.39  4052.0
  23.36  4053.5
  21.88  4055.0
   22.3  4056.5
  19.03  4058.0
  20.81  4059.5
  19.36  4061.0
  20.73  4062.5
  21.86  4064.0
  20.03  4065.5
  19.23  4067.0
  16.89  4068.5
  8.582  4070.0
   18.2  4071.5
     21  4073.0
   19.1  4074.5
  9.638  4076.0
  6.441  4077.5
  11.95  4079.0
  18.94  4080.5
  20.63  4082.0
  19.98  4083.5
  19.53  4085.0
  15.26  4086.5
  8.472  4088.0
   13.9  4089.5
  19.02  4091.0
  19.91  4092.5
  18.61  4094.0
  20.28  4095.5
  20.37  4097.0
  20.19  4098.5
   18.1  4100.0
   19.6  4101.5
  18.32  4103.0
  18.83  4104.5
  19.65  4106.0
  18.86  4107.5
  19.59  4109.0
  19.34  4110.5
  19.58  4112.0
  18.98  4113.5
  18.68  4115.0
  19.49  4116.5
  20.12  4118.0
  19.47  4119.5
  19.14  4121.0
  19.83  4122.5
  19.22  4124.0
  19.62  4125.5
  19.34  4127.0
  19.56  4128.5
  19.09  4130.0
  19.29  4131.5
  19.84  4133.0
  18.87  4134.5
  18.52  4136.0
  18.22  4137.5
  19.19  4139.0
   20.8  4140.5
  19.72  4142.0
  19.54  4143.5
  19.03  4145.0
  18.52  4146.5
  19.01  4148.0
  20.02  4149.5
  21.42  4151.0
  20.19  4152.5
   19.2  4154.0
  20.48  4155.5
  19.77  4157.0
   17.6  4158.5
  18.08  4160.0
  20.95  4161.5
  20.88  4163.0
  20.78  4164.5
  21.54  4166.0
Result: 3.5 angstroms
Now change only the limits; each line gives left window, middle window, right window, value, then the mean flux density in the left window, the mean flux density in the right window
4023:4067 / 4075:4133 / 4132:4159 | 6.05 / 21.4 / 19.5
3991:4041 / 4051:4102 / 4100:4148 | 6.77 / 22.9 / 19.3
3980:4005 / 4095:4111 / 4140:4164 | 0.98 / 22.7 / 19.7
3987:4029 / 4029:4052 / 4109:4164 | 0.83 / 23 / 19.5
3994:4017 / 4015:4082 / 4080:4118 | 2.97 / 23.2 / 18.6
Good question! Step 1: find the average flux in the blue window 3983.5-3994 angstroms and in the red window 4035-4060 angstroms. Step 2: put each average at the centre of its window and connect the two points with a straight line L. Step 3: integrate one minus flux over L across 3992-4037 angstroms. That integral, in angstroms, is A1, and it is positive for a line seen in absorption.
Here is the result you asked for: -2.1 angstroms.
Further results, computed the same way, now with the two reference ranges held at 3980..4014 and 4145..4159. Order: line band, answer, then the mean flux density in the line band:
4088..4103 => 1.76 angstroms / 18.3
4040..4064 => 1.01 angstroms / 20.8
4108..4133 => 1.04 angstroms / 19.4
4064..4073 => 1.67 angstroms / 17.4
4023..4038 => -0.18 angstroms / 22.4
